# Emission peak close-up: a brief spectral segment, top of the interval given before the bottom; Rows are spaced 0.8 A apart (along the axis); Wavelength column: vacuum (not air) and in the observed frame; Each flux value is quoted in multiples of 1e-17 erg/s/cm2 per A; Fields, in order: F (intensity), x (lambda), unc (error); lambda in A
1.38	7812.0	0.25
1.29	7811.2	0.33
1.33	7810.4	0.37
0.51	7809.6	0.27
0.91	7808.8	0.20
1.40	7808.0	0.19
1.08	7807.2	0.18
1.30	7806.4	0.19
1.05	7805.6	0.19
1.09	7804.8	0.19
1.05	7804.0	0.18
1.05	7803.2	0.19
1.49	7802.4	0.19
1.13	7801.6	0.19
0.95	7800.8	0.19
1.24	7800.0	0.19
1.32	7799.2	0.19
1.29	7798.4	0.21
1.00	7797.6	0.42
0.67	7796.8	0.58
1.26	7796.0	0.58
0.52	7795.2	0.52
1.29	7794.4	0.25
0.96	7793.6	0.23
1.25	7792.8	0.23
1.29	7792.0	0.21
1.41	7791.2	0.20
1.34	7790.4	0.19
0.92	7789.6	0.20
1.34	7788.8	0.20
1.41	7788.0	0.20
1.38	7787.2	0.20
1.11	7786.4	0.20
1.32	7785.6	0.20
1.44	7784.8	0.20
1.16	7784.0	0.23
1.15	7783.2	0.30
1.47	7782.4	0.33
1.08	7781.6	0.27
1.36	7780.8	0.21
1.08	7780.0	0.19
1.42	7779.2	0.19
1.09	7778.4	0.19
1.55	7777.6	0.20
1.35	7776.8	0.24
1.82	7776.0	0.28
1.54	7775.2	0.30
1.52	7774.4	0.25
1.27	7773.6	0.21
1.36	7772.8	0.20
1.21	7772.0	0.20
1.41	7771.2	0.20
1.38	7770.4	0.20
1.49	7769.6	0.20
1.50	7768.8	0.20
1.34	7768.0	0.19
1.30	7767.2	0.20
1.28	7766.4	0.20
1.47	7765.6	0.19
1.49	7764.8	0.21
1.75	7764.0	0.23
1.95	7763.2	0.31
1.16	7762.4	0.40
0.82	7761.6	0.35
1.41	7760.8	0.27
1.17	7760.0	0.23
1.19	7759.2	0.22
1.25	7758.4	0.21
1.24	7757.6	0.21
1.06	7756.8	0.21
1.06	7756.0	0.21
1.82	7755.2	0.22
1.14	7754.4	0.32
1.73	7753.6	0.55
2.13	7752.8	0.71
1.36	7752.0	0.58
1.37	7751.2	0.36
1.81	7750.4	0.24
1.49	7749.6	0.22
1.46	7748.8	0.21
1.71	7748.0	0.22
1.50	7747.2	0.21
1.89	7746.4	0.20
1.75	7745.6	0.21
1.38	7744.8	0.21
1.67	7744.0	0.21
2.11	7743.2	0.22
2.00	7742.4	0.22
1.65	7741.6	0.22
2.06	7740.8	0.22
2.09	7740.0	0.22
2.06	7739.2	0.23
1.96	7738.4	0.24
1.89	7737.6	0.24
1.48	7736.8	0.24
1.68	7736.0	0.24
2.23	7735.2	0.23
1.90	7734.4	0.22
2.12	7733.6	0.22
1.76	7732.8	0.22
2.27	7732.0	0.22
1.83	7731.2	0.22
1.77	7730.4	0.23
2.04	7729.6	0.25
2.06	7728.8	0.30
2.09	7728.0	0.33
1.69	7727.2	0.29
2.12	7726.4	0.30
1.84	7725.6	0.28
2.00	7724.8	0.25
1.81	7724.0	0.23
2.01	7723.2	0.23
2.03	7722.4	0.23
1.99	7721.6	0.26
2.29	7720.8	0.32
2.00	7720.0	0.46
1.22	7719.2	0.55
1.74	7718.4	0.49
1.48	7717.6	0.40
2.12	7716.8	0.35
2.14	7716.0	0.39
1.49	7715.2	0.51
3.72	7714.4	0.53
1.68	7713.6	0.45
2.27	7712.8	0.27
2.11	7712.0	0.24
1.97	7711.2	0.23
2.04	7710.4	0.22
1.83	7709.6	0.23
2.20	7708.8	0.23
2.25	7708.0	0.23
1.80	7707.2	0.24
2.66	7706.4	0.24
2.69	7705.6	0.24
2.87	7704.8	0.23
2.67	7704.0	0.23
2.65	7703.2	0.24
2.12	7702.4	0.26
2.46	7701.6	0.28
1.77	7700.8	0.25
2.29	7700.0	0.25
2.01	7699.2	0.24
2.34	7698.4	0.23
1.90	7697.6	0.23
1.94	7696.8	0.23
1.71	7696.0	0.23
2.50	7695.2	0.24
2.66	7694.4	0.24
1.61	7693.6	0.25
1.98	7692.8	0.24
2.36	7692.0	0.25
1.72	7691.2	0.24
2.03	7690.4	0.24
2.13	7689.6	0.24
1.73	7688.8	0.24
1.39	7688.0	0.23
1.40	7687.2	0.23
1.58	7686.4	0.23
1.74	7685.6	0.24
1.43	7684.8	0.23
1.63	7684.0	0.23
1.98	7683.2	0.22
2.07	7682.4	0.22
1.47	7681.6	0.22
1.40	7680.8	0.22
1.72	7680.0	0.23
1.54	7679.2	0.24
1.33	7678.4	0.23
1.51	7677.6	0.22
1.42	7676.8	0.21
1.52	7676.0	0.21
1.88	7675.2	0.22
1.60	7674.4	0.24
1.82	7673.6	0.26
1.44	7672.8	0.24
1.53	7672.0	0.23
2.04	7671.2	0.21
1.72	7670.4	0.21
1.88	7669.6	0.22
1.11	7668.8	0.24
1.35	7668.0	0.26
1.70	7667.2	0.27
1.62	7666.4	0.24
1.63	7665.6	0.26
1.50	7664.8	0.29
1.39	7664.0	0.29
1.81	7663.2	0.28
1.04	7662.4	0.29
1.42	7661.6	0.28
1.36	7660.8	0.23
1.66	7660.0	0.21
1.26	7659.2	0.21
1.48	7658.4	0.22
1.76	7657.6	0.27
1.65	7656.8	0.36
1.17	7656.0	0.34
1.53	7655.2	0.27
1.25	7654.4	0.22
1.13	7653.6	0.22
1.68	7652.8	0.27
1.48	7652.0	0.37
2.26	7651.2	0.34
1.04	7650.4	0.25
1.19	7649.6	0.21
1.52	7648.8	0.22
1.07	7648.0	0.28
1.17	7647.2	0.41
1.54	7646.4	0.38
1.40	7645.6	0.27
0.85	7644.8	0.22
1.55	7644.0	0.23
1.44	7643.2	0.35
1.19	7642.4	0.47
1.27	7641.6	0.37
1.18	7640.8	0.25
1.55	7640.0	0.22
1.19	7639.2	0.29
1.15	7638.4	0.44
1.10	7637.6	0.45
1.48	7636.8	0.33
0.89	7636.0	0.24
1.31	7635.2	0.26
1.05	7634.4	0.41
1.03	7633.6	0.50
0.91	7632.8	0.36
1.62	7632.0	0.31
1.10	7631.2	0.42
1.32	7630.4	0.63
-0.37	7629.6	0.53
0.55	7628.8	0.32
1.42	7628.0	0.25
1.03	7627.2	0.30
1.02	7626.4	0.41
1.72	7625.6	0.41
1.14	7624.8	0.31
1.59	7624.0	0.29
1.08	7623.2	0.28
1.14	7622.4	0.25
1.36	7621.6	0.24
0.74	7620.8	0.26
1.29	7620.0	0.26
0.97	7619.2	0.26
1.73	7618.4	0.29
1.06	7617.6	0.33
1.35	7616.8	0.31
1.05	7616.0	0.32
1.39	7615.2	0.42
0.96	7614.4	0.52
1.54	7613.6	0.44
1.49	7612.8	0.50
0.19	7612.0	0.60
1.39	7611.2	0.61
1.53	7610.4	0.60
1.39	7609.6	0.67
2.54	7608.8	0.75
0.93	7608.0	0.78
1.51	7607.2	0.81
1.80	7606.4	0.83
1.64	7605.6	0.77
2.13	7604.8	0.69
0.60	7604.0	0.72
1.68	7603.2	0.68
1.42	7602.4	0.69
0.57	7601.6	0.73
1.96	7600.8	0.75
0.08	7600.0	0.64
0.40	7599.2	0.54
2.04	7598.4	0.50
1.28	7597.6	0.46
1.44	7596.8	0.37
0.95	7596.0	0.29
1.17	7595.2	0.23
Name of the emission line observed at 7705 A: Hgamma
